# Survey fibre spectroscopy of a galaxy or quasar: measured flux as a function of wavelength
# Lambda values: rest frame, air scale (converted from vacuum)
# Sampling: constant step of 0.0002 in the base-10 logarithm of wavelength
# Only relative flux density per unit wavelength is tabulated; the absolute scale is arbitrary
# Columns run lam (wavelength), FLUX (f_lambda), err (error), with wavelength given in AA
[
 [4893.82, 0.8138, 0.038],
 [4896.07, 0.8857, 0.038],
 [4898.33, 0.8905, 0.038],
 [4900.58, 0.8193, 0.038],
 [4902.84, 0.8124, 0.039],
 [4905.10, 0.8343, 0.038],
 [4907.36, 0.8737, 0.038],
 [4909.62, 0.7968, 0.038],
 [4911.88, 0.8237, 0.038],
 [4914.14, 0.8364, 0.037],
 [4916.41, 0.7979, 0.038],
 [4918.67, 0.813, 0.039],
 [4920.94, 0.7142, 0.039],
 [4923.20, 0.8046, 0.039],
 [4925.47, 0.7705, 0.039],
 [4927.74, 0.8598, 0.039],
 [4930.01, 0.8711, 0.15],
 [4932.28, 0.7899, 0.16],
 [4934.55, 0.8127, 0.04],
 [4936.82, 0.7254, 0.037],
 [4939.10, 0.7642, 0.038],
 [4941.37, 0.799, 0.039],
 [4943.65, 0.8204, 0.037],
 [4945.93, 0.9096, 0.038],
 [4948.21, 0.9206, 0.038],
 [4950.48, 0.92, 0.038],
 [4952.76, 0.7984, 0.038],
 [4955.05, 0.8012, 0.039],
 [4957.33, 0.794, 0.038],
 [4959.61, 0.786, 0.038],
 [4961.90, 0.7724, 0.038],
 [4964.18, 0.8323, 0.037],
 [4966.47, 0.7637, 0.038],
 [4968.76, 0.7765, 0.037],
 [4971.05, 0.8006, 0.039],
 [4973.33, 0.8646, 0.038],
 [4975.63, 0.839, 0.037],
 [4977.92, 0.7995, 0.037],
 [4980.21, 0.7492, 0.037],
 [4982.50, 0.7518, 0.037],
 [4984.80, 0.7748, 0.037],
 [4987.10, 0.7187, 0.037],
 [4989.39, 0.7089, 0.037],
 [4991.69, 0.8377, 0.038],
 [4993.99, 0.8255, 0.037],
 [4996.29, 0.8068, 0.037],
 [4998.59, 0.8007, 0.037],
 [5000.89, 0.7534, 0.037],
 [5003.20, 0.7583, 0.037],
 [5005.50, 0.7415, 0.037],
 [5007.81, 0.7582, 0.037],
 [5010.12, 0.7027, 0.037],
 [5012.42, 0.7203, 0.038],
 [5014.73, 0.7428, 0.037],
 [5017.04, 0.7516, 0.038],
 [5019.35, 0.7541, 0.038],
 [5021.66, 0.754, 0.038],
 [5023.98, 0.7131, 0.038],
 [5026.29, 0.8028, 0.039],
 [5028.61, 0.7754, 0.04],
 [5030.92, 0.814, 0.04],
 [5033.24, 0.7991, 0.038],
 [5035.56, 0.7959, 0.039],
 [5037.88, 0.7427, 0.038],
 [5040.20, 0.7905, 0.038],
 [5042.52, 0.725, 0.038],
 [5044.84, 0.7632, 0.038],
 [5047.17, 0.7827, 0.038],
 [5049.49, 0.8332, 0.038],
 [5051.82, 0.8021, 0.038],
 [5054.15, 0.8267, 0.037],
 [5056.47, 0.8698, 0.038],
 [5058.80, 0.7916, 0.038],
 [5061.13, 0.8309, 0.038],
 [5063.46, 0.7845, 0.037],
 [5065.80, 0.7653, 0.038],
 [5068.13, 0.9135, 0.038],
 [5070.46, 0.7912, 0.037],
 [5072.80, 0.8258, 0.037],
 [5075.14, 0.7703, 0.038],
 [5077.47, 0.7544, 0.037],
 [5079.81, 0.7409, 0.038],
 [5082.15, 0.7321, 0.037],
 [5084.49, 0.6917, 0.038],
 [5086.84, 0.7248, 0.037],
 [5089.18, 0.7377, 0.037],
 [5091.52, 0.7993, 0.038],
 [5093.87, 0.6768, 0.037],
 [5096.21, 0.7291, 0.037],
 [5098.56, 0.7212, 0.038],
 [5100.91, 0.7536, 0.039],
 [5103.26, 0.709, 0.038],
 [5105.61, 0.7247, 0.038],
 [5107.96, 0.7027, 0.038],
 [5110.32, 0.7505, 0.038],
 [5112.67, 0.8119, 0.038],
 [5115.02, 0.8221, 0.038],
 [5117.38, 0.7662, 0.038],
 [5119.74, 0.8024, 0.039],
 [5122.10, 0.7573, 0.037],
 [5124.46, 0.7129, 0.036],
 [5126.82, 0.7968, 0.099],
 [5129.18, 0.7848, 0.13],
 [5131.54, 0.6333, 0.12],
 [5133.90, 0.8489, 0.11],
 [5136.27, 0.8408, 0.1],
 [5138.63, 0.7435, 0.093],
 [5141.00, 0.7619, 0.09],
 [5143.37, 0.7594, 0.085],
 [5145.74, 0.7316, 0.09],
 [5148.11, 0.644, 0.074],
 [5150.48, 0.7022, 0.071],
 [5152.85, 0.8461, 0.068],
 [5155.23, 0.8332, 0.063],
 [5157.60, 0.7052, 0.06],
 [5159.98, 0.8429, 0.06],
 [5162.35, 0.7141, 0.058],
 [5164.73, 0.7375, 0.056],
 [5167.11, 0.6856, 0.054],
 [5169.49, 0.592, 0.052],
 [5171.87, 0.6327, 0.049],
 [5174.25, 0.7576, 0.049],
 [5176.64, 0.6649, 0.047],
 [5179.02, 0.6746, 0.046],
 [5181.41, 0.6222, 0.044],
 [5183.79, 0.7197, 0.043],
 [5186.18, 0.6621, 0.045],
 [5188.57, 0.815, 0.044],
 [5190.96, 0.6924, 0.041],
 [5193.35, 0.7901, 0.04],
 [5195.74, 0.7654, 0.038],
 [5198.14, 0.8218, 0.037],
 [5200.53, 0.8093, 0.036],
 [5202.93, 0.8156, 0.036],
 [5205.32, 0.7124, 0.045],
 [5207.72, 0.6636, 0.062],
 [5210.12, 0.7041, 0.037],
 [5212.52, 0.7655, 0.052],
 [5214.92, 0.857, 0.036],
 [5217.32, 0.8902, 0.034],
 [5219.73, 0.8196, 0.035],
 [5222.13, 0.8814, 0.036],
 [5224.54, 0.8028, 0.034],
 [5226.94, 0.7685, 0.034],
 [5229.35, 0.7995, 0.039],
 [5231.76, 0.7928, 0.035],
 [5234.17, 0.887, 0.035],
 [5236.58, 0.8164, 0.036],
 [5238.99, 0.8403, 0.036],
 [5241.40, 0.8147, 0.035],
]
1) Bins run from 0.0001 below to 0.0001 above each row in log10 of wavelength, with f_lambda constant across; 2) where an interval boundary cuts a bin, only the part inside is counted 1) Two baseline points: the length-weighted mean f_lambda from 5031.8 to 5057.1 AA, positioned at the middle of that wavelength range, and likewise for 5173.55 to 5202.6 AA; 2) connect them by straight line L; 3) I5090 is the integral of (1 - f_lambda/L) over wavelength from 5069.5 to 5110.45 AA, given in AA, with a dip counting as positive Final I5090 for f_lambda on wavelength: 1.8 AA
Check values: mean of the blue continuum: 0.792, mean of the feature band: 0.74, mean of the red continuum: 0.735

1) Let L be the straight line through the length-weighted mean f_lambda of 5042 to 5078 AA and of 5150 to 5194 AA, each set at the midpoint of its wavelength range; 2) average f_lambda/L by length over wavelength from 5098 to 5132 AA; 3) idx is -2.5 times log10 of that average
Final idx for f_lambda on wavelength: 0.01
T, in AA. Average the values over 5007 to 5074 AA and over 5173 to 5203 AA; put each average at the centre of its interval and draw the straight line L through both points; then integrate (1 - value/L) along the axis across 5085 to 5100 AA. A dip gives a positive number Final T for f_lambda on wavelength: 0.7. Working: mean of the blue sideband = 0.784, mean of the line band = 0.73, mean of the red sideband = 0.736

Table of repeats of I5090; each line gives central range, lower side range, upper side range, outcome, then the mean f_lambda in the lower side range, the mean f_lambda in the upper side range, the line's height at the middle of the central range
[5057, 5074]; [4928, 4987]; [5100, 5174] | -1.0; 0.809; 0.747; 0.771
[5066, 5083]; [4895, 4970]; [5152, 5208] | -0.4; 0.818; 0.733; 0.769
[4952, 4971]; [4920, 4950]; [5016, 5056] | 0.4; 0.816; 0.78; 0.806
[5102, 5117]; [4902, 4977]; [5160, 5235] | 0.4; 0.815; 0.753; 0.774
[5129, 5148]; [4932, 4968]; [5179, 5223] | 0.5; 0.813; 0.764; 0.776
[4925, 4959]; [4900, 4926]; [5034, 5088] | -0.9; 0.809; 0.785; 0.804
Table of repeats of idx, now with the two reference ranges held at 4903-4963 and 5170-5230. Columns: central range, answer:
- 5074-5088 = 0.07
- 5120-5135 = 0.02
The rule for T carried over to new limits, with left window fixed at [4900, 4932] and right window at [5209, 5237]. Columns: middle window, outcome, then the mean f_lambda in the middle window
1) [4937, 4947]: 0.0 AA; 0.813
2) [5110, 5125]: 0.7 AA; 0.779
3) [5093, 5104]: 1.3 AA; 0.72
